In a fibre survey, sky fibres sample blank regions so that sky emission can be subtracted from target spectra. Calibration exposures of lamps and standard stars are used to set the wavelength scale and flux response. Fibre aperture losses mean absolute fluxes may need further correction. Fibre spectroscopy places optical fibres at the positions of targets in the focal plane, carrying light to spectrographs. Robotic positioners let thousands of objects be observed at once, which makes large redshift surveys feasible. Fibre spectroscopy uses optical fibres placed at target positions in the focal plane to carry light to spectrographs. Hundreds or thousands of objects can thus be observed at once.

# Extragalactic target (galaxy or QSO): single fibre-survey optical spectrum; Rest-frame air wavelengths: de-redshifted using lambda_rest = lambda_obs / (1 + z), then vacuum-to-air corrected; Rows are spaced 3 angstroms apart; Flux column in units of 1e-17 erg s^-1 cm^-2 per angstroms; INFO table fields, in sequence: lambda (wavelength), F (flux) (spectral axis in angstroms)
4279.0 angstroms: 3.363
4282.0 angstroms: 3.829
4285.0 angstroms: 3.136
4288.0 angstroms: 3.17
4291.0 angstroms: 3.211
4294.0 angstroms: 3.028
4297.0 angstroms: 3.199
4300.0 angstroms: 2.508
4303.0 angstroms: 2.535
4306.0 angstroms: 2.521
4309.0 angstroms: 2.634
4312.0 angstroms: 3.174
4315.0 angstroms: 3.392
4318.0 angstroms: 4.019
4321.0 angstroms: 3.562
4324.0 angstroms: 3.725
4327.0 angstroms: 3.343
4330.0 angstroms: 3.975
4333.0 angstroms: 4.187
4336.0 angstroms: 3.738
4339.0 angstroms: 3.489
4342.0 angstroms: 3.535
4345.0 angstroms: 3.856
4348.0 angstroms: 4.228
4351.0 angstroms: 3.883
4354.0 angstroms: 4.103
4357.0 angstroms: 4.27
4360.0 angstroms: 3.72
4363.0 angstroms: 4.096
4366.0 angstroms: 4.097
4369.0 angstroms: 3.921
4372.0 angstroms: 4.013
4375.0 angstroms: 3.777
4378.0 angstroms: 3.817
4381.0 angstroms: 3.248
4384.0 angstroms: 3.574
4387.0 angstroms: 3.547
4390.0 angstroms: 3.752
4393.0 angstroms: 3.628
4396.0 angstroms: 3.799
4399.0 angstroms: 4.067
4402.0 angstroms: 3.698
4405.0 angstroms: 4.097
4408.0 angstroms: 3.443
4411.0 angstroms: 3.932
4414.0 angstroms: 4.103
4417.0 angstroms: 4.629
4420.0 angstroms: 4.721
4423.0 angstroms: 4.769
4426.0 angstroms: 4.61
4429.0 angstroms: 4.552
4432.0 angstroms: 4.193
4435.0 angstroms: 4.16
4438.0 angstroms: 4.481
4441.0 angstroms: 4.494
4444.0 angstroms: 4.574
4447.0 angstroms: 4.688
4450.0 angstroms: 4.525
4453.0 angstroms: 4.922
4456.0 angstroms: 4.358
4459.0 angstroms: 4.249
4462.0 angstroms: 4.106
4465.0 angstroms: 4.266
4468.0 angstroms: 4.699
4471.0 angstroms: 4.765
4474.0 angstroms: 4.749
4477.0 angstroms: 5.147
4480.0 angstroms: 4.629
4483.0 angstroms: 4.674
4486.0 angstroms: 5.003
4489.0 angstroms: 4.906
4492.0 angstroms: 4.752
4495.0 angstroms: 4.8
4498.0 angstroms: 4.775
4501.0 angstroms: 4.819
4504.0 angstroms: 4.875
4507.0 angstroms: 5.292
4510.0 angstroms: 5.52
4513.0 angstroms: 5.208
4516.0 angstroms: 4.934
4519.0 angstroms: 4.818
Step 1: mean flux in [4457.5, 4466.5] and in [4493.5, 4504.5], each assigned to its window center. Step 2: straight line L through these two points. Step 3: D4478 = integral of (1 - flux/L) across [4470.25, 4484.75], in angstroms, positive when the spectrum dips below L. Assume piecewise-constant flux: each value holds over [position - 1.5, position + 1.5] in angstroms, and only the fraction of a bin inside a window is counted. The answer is -1.10 angstroms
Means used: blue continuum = 4.21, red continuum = 4.81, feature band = 4.8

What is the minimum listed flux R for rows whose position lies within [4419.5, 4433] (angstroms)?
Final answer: 4.193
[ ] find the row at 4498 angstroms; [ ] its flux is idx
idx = 4.775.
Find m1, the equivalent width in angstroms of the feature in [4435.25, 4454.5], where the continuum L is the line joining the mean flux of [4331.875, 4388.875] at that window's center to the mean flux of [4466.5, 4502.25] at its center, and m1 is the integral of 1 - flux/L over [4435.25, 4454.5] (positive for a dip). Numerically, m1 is -0.3 angstroms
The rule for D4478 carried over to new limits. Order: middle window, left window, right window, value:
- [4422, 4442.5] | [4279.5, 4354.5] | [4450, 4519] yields -0.45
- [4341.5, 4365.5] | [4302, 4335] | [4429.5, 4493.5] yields -1.98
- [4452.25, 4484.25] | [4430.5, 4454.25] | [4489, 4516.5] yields 0.85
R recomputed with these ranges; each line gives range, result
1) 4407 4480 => 3.443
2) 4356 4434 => 3.248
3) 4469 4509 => 4.629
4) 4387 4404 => 3.547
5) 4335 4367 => 3.489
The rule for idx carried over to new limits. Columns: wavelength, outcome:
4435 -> 4.16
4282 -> 3.829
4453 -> 4.922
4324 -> 3.725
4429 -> 4.552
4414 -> 4.103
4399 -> 4.067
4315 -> 3.392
